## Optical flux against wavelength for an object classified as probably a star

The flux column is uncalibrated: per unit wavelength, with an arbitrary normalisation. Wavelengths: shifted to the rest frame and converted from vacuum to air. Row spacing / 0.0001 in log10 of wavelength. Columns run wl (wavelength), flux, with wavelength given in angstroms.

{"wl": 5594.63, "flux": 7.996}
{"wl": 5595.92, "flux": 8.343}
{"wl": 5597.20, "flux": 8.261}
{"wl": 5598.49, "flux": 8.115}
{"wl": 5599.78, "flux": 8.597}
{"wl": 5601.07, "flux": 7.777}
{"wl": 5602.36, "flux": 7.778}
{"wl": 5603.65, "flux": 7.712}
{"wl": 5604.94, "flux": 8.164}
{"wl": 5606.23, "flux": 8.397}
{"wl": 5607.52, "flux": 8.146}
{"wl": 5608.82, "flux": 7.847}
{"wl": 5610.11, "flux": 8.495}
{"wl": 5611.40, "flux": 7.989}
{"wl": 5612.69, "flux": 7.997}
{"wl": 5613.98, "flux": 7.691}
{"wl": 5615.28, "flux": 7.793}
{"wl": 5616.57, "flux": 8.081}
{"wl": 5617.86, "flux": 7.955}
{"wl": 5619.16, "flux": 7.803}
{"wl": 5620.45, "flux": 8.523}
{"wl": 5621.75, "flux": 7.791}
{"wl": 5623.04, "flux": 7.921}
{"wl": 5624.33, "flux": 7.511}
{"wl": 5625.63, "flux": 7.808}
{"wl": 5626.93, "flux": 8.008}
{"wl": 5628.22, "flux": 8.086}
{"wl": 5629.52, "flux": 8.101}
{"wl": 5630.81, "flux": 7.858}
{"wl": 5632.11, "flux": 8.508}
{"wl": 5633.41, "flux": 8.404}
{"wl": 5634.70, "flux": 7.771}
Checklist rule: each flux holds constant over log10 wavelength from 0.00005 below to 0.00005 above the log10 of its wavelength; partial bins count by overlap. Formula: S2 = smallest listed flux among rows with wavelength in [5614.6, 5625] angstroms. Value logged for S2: 7.511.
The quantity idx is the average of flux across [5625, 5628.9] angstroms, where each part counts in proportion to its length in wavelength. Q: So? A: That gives 7.96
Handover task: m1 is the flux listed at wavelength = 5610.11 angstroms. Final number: 8.495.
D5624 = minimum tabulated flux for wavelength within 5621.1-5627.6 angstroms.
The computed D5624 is 7.511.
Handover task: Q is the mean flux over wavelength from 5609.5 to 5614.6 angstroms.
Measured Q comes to 8.05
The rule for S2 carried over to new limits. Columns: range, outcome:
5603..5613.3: 7.712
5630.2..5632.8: 7.858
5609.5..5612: 7.989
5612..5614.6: 7.691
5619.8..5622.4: 7.791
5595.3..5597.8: 8.261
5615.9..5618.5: 7.955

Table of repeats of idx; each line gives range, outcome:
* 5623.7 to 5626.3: 7.64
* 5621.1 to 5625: 7.75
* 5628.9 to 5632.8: 8.16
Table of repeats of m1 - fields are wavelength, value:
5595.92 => 8.343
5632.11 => 8.508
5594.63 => 7.996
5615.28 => 7.793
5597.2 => 8.261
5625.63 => 7.808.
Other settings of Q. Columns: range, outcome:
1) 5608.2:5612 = 8.12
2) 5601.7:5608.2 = 8.03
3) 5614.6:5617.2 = 7.92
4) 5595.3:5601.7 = 8.23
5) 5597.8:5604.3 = 8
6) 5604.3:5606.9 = 8.29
